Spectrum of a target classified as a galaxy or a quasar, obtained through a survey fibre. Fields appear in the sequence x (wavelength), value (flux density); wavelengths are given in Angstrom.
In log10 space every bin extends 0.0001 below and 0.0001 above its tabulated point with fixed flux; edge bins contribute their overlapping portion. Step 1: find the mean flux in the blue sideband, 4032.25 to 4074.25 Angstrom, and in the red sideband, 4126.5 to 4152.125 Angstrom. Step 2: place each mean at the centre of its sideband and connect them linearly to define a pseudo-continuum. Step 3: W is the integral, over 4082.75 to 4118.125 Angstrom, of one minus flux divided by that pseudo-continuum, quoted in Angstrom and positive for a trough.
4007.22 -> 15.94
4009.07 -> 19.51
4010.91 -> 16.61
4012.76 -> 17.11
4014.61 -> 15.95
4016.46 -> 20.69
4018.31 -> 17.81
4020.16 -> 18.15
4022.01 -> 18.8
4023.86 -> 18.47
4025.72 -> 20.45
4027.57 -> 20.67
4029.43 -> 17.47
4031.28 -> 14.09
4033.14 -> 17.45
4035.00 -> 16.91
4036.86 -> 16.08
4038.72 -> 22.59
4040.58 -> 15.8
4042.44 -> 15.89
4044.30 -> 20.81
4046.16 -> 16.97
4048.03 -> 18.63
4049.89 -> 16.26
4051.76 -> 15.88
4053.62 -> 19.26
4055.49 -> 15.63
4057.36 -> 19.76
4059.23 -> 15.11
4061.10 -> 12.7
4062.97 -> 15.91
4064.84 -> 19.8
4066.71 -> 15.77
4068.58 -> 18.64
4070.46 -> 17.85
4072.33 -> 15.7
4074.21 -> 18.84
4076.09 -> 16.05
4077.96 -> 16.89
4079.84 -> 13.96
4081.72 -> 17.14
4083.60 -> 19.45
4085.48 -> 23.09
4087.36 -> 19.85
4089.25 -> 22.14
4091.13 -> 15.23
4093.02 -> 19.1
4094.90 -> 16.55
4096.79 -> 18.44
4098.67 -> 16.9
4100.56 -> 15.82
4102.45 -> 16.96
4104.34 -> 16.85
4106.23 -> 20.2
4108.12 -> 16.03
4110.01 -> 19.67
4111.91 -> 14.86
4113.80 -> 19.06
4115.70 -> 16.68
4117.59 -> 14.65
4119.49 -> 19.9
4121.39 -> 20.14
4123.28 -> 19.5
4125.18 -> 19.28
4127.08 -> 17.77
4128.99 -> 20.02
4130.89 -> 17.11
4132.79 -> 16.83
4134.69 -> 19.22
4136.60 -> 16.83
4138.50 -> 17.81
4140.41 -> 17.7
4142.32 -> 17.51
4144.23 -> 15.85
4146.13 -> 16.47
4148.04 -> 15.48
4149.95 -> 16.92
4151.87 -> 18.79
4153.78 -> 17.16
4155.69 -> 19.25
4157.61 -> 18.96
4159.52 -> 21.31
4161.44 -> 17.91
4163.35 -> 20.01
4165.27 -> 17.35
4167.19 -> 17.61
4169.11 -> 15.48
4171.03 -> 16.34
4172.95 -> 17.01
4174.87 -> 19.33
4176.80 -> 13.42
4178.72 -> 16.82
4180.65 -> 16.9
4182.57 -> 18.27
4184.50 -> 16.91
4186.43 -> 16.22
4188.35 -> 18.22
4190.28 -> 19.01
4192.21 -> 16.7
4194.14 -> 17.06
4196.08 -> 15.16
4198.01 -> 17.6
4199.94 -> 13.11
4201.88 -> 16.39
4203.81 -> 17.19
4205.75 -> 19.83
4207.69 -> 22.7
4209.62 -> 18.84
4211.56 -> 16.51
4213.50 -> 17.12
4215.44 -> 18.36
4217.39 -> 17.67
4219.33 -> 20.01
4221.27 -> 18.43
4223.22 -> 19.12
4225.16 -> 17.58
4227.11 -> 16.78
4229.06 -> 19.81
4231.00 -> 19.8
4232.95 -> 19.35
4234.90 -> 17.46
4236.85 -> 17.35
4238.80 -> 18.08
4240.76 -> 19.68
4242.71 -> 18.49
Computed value -1.35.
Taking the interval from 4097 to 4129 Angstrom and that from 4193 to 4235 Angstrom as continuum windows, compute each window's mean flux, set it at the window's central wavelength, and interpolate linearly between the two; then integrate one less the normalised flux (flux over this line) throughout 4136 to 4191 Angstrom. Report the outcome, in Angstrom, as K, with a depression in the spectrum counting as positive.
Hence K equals 1.38 Angstrom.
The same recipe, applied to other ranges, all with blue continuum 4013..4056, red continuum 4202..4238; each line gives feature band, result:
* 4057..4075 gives 1.07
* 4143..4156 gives 0.87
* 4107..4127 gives 0.18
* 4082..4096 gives -0.91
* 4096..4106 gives 0.49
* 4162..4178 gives 1.09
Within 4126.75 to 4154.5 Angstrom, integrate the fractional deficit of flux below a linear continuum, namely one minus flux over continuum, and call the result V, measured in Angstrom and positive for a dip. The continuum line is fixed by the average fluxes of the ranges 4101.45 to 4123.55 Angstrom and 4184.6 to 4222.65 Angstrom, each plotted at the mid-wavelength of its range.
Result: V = 0.6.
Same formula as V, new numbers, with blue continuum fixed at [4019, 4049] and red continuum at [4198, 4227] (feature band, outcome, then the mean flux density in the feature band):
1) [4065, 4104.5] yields 0.7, 17.7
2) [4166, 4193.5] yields 1.5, 17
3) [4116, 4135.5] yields -0.4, 18.4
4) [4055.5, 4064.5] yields 1.0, 16.1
